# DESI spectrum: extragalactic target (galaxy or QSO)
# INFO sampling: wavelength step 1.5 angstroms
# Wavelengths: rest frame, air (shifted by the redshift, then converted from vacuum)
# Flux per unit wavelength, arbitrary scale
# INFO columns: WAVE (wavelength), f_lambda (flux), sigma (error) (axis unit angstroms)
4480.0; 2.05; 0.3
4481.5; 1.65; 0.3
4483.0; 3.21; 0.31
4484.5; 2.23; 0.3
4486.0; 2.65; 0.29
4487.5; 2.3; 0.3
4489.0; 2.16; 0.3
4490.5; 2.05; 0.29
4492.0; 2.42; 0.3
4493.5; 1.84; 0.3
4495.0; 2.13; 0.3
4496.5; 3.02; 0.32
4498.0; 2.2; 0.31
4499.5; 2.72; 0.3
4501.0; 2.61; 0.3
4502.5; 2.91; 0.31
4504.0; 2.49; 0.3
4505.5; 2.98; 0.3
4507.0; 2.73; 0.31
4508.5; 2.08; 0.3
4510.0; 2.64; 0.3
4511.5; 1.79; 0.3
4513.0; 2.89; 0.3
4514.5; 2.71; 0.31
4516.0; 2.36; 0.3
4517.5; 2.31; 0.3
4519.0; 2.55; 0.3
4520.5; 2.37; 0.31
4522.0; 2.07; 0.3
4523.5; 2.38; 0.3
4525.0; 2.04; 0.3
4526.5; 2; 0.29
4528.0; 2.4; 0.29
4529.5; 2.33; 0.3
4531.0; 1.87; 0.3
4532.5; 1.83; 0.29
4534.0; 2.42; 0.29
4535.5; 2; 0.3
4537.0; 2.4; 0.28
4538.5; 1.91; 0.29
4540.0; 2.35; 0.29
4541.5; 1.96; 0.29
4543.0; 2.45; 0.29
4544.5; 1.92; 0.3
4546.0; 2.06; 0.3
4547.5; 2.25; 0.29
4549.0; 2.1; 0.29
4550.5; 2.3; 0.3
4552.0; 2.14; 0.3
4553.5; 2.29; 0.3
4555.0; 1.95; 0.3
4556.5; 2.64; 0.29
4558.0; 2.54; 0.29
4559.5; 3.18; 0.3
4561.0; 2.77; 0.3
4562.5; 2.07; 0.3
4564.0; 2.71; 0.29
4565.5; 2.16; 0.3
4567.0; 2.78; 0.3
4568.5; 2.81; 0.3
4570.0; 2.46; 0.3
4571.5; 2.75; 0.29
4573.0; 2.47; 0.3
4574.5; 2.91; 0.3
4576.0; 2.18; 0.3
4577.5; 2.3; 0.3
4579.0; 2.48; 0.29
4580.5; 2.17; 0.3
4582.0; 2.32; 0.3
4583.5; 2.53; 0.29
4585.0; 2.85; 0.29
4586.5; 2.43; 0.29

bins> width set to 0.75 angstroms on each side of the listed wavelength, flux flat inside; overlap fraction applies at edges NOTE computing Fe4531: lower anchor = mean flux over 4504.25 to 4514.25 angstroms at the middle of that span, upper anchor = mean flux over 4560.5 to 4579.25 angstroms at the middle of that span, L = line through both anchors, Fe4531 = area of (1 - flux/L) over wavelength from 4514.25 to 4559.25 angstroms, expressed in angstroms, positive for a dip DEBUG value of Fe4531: 5.2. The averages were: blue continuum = 2.53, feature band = 2.24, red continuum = 2.52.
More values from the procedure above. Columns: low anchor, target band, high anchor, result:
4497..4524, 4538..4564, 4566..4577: 2.7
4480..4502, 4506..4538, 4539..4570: 1.0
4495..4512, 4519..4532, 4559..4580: 1.8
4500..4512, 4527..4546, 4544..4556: 1.0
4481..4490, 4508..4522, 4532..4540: -1.0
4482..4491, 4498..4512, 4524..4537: -1.5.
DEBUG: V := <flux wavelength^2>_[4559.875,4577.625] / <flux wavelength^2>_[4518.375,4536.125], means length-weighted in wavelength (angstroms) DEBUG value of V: 1.19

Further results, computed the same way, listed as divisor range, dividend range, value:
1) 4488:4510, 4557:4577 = 1.09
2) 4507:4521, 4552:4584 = 1.05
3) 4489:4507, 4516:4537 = 0.90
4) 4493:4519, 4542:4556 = 0.88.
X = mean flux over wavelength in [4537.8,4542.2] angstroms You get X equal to 2.08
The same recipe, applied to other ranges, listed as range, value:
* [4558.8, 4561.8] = 2.96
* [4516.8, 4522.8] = 2.33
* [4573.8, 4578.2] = 2.46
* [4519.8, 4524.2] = 2.27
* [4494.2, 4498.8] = 2.45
